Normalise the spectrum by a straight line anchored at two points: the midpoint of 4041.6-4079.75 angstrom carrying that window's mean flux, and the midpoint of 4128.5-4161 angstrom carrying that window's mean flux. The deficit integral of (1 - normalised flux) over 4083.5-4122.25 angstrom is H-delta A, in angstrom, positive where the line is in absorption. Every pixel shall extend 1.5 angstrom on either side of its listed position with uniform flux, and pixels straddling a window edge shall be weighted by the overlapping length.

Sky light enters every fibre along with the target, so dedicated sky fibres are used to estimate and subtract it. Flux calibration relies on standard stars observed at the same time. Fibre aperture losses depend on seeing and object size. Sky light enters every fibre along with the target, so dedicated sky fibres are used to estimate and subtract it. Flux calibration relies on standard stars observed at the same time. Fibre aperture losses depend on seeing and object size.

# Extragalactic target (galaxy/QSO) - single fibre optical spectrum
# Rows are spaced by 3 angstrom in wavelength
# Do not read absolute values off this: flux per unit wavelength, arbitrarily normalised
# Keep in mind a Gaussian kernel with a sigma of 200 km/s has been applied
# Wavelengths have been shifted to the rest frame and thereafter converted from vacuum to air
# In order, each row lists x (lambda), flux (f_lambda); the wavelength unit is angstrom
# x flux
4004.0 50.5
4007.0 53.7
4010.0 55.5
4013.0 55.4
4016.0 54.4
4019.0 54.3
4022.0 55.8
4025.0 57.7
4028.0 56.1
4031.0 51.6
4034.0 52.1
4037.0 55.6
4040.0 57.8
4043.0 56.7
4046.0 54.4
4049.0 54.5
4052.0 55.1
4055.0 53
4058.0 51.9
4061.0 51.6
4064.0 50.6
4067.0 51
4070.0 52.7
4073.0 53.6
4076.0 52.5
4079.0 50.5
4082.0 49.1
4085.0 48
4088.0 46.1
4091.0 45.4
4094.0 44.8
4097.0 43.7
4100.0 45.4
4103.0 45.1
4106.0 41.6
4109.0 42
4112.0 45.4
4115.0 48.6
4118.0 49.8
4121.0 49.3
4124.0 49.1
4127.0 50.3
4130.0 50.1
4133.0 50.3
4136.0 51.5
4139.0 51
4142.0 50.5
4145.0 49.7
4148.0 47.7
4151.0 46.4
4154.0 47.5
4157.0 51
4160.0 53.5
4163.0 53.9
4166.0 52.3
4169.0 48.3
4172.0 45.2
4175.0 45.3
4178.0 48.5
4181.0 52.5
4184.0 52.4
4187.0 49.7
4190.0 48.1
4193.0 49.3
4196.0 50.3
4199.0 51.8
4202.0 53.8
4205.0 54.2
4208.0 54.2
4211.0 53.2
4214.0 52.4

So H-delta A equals 4.3 angstrom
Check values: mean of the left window 53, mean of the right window 49.9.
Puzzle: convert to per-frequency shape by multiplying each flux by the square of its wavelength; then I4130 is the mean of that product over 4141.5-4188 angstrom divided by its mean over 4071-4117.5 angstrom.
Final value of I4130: 1.10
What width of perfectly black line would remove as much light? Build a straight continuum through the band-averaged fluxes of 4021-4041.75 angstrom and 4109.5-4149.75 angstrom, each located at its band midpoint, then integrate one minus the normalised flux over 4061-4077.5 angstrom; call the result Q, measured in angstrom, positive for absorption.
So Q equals 0.3 angstrom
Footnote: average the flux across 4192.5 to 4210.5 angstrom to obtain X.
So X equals 52.5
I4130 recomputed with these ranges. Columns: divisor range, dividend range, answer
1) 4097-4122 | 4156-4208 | 1.15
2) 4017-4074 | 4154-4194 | 0.98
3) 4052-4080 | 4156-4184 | 1.01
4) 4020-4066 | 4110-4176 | 0.96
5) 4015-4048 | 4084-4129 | 0.87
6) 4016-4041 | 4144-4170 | 0.97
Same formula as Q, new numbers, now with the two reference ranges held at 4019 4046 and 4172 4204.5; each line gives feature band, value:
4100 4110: 1.8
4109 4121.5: 1.2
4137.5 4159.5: 0.9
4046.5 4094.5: 2.8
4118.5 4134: 0.7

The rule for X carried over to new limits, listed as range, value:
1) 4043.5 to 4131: 49.2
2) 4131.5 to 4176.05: 49.7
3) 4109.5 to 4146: 49.4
